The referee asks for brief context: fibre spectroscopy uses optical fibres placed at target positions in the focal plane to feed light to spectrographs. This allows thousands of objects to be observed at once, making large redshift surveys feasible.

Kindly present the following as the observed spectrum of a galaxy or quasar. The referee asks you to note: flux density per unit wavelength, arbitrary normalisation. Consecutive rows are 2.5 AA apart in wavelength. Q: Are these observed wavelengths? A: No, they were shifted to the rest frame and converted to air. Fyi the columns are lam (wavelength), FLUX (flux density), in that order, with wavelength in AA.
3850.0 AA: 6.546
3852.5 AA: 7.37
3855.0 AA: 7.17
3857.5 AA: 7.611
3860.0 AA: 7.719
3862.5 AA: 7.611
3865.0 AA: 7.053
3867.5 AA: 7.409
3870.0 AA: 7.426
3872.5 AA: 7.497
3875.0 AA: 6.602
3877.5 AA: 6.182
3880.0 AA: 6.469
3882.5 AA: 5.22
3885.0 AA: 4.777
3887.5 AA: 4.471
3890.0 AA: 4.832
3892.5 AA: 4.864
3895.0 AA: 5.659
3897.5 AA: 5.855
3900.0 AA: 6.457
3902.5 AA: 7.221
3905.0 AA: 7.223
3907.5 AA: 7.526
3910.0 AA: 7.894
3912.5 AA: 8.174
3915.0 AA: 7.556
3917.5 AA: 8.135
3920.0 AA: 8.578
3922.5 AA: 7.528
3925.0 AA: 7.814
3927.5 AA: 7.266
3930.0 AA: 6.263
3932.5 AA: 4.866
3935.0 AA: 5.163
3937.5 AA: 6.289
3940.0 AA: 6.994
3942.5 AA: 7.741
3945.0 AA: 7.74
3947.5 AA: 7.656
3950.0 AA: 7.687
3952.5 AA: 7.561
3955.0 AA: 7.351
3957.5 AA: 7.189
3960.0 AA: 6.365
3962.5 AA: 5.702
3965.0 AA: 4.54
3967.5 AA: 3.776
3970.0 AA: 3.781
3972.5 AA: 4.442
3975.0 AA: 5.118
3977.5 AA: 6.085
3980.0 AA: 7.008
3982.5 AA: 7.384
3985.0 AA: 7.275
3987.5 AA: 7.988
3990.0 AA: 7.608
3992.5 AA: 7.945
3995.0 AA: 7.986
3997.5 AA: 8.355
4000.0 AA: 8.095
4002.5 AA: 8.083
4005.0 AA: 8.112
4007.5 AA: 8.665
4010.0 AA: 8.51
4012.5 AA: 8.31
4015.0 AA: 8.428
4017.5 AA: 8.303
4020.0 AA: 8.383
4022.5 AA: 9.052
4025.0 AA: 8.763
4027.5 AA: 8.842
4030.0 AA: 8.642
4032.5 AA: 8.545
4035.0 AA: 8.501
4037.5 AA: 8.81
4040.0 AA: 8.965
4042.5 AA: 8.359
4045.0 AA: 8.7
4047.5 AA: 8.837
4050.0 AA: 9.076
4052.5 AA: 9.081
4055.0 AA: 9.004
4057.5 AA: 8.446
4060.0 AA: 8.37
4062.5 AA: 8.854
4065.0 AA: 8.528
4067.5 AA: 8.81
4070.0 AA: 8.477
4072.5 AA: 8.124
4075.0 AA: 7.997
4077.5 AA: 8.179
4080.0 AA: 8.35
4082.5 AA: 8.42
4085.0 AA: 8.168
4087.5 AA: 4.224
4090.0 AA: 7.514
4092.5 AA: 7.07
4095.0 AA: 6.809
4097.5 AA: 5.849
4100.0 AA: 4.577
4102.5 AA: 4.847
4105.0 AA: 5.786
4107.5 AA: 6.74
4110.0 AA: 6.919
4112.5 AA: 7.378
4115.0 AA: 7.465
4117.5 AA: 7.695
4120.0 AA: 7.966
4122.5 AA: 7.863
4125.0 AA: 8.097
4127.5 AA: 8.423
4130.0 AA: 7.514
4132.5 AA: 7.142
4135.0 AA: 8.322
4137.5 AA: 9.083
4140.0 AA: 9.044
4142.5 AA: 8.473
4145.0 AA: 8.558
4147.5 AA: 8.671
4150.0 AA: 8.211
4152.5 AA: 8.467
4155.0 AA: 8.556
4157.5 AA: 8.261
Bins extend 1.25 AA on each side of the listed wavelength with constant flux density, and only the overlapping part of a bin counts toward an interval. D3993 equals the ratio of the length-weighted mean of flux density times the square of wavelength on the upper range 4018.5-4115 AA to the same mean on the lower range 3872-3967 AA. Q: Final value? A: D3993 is 1.3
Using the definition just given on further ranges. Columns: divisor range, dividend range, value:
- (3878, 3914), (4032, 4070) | 1.52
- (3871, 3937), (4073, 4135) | 1.21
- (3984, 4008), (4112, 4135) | 1.03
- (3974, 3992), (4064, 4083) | 1.25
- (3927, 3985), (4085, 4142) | 1.23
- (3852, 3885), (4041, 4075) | 1.37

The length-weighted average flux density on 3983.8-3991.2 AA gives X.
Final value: 7.63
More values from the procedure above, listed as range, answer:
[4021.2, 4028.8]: 8.88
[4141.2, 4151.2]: 8.48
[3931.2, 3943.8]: 6.22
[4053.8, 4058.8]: 8.72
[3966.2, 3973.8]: 4.01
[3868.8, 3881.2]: 6.83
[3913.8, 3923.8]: 7.95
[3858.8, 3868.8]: 7.45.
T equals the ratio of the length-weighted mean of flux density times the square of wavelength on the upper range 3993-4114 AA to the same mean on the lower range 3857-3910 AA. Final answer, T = 1.34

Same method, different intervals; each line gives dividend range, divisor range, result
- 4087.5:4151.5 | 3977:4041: 0.95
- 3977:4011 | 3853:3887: 1.23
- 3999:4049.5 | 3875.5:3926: 1.38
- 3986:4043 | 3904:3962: 1.21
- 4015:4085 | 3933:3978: 1.46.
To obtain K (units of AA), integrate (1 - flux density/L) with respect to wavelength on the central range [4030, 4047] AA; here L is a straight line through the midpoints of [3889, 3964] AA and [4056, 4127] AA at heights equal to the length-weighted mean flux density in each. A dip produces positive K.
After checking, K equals -3.3 AA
